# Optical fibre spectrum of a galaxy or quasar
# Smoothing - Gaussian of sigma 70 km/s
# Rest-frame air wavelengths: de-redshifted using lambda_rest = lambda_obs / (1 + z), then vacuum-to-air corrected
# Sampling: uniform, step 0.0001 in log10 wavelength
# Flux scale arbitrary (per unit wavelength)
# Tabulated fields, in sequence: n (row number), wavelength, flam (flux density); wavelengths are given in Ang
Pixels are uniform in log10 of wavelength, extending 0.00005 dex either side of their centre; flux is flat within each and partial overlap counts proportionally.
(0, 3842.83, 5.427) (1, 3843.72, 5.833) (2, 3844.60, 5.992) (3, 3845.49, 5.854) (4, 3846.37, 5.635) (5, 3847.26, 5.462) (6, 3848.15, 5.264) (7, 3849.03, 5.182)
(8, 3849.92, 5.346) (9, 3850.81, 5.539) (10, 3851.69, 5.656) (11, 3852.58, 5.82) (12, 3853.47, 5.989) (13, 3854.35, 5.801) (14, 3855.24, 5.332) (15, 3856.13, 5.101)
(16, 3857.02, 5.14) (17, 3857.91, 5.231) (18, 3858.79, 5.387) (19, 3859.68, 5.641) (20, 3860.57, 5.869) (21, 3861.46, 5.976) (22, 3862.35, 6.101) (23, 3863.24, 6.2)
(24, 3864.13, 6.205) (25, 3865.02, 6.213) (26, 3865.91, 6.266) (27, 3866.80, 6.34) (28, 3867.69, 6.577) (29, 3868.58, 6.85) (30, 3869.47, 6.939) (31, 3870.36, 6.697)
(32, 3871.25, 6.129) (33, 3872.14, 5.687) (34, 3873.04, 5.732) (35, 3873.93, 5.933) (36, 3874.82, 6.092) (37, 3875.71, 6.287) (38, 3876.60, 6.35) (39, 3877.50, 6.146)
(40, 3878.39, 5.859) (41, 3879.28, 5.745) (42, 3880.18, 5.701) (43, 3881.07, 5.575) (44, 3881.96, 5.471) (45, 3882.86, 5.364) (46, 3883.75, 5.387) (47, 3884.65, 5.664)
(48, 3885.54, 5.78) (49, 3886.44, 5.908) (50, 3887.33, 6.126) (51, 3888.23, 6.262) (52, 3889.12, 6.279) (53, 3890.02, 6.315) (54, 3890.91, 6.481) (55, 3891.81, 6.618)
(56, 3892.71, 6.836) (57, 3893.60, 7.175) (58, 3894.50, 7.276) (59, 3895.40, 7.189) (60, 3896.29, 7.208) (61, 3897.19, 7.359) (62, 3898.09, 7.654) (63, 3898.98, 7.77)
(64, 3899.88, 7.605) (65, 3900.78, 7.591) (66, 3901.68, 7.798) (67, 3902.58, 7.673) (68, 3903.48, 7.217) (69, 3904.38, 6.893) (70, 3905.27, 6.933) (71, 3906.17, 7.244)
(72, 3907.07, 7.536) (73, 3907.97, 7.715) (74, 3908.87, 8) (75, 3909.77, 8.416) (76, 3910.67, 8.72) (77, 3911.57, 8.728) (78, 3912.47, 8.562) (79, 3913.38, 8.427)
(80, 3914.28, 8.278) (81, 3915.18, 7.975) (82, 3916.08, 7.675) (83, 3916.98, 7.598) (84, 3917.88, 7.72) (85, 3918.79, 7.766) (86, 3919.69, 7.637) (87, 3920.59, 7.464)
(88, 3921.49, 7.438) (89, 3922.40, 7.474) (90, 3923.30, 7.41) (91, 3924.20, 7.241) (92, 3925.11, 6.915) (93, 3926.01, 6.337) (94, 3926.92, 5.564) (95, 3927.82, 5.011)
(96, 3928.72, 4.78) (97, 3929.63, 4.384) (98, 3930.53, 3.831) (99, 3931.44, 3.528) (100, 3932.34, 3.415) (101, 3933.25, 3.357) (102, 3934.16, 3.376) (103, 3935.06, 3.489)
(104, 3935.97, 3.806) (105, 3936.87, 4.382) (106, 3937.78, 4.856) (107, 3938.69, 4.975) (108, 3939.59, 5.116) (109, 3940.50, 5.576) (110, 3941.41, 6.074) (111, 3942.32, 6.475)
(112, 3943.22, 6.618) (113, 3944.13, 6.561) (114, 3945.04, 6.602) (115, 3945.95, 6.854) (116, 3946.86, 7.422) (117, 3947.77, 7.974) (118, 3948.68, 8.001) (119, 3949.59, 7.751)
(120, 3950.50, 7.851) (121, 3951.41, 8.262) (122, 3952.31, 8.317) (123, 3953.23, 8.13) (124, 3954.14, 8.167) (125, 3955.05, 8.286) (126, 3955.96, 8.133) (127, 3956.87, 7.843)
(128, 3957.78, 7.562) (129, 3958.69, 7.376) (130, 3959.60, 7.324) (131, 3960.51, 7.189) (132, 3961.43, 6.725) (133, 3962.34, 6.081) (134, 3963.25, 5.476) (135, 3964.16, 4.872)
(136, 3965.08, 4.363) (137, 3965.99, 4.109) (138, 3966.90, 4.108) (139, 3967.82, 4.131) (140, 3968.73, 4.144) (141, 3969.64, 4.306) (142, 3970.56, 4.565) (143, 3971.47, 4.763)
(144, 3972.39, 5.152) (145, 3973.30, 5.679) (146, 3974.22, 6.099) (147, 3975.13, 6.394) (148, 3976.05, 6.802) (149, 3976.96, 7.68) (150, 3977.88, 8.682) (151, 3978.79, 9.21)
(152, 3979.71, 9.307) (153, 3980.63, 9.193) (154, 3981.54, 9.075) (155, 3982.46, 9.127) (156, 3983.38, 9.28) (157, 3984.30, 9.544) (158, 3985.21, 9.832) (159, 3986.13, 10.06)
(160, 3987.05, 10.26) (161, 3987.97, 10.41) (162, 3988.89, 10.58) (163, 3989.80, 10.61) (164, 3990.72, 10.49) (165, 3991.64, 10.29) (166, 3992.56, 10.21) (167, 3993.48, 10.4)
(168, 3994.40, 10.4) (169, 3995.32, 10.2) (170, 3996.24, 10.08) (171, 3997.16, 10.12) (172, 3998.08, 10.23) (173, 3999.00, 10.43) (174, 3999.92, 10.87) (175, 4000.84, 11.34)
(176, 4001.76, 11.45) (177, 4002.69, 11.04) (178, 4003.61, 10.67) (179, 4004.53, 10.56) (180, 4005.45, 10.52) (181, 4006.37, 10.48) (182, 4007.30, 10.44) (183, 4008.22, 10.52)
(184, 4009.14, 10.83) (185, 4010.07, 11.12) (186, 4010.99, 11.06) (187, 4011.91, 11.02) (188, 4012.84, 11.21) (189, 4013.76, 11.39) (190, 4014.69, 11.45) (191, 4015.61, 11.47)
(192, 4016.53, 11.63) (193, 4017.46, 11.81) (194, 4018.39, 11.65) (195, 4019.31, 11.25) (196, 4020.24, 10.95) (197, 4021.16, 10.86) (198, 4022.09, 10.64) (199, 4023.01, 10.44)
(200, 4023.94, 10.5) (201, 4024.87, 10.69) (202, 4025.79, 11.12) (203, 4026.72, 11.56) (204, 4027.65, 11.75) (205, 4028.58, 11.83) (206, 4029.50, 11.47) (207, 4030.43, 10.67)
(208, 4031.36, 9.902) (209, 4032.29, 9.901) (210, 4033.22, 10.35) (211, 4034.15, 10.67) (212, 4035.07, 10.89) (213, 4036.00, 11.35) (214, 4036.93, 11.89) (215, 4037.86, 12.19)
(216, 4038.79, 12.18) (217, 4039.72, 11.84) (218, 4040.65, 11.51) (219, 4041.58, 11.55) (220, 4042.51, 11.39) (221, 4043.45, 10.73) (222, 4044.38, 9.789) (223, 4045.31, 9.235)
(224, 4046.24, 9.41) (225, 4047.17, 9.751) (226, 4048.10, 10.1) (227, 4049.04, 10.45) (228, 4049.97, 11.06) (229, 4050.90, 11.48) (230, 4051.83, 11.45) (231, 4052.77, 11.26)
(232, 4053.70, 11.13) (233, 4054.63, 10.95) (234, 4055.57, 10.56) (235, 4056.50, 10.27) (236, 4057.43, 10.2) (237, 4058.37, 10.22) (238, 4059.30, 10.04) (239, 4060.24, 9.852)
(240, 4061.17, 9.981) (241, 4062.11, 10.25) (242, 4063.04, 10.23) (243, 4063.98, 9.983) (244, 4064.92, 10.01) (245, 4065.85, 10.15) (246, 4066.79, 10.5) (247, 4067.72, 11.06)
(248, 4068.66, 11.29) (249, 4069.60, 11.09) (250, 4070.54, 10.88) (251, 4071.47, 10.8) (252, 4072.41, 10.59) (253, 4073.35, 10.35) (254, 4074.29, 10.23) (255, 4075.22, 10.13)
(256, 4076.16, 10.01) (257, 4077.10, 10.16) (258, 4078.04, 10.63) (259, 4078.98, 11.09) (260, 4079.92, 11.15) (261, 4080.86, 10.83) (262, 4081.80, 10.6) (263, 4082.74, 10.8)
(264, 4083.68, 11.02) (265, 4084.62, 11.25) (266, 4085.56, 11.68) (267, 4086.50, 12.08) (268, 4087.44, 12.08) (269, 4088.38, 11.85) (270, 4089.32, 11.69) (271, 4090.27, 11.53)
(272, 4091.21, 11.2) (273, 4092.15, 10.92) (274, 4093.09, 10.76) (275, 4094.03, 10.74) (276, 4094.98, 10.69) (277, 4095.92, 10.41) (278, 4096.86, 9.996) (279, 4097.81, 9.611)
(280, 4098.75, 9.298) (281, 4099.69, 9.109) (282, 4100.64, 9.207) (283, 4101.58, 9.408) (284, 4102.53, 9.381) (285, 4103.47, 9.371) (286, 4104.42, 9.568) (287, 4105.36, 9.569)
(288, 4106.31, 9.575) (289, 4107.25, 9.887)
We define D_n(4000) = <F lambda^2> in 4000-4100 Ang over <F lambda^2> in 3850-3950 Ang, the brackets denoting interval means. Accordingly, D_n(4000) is 1.83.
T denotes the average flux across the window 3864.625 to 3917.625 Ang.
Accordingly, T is 6.85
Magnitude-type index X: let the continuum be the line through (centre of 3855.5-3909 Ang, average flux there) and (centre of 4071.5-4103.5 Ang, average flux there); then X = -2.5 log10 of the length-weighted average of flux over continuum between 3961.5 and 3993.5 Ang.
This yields 0.120 mag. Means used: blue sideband 6.43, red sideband 10.6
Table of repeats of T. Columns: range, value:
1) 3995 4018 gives 10.9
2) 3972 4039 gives 10.3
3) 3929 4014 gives 7.81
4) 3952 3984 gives 6.8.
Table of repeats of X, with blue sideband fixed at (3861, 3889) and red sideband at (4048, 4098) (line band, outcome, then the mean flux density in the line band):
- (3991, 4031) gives -0.18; 10.9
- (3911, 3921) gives -0.14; 7.99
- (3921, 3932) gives 0.24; 5.81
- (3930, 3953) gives 0.30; 5.8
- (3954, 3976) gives 0.35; 5.93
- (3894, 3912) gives -0.14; 7.63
